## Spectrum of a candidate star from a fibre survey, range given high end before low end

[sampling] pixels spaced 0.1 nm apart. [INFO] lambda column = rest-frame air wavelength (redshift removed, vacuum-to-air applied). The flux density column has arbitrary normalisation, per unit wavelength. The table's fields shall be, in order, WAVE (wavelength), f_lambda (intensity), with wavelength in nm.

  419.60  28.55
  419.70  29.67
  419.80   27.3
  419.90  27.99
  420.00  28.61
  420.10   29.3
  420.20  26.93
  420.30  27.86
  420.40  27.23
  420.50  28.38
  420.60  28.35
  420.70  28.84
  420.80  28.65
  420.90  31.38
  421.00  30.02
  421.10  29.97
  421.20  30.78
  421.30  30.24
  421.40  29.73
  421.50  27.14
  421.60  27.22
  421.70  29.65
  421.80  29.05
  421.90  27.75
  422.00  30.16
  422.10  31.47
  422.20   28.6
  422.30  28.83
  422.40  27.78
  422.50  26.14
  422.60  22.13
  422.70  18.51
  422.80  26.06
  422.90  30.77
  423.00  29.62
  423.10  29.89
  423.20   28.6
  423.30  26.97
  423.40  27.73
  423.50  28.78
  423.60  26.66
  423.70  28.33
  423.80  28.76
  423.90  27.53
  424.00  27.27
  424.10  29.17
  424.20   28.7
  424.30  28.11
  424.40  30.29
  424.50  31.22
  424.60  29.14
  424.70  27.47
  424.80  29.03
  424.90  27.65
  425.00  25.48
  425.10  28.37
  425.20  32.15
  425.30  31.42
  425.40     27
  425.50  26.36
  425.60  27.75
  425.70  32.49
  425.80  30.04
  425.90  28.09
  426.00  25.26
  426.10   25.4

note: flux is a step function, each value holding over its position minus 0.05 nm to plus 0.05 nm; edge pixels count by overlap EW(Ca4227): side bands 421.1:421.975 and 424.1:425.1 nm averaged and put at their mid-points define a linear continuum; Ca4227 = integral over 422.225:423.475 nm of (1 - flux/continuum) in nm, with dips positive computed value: 0.08 nm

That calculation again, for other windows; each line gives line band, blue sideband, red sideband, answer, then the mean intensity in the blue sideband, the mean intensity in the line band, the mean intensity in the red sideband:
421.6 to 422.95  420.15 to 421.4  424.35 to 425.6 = 0.071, 29.1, 27.4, 28.8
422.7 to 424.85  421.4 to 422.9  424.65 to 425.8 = -0.019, 27.4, 28.3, 28.7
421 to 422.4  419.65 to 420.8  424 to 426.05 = -0.042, 28.2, 29.2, 28.7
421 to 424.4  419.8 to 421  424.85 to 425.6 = 0.028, 28.5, 28.2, 28.3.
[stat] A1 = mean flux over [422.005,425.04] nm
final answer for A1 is 27.9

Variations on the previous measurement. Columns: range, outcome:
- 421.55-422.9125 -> 27.3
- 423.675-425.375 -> 28.8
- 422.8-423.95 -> 28.4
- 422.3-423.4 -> 26.8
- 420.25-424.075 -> 28.2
